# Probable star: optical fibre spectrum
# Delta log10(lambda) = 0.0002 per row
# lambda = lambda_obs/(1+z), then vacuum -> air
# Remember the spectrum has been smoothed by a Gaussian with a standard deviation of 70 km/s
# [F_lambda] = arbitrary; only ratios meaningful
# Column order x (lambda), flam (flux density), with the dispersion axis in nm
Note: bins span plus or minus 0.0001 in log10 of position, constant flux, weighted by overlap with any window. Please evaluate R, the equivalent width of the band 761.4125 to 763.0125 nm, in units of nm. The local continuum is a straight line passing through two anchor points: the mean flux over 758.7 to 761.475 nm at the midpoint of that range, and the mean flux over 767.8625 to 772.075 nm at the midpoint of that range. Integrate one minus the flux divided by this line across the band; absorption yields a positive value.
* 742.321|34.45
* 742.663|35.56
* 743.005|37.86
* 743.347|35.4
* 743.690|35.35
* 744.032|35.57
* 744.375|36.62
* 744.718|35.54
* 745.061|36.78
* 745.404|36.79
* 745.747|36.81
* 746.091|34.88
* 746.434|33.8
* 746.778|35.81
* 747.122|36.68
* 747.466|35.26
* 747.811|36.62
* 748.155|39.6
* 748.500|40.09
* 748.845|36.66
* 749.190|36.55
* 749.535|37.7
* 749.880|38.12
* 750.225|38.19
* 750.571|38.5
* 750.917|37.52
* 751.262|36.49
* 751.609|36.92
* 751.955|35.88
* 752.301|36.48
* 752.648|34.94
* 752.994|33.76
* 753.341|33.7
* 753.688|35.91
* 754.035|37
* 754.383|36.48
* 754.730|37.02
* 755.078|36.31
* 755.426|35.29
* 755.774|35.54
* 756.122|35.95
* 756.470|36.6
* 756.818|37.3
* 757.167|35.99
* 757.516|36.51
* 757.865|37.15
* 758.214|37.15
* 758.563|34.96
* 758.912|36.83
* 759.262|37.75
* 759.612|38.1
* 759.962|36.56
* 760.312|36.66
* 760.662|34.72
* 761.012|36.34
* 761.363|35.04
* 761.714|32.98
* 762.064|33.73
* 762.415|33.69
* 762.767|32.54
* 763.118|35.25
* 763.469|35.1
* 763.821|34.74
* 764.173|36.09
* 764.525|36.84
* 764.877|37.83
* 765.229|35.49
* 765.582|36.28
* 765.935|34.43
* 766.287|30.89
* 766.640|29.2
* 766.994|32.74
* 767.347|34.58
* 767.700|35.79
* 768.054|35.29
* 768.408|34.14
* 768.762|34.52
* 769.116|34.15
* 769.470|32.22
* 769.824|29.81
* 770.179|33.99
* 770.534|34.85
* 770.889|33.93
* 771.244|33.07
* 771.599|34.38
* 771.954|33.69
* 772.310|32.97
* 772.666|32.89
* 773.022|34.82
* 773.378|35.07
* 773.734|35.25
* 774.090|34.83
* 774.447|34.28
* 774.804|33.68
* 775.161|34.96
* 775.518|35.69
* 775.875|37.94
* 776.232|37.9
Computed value 0.11 nm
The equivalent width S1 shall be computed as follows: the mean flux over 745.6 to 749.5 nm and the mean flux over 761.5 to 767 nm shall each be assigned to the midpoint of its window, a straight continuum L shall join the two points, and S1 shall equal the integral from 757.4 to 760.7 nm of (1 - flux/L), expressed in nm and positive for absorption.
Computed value -0.16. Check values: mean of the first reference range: 36.6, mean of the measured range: 36.7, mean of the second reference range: 34.3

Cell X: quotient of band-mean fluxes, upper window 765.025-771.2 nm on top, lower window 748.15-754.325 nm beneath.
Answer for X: 0.9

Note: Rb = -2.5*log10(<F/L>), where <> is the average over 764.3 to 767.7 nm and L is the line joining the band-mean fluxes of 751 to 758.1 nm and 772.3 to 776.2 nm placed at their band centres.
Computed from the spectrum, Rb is 0.03 mag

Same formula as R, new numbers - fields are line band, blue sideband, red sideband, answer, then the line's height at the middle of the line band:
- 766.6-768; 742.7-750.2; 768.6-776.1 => 0.040 nm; 34.6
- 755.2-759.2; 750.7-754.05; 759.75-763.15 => -0.121 nm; 35.3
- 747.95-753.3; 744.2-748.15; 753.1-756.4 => -0.159 nm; 36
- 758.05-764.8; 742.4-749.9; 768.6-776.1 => -0.081 nm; 35.1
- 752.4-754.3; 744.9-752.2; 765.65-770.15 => 0.044 nm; 36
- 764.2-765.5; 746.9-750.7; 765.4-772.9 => -0.084 nm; 34.4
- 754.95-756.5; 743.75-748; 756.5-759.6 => 0.032 nm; 36.6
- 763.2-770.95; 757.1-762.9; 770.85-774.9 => 0.129 nm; 34.8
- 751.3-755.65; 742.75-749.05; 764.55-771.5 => -0.030 nm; 35.6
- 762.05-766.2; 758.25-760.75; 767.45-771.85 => 0.025 nm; 35.4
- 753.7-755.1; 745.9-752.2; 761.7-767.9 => -0.022 nm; 36.1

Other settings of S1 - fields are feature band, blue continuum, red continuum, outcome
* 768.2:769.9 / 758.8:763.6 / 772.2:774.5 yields 0.07 nm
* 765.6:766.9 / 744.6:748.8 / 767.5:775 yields 0.09 nm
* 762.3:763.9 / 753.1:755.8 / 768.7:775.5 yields 0.03 nm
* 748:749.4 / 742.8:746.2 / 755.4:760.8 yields -0.07 nm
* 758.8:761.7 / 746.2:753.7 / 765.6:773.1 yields -0.11 nm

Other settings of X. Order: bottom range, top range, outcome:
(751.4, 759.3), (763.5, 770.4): 0.95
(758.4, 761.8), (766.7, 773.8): 0.94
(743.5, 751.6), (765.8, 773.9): 0.91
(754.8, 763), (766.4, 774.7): 0.94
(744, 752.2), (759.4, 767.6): 0.94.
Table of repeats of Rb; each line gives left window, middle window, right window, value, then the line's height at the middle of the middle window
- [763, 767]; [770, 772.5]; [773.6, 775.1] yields 0.02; 34.6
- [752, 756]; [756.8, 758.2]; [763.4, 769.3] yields -0.04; 35.4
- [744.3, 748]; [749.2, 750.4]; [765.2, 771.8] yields -0.07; 35.6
